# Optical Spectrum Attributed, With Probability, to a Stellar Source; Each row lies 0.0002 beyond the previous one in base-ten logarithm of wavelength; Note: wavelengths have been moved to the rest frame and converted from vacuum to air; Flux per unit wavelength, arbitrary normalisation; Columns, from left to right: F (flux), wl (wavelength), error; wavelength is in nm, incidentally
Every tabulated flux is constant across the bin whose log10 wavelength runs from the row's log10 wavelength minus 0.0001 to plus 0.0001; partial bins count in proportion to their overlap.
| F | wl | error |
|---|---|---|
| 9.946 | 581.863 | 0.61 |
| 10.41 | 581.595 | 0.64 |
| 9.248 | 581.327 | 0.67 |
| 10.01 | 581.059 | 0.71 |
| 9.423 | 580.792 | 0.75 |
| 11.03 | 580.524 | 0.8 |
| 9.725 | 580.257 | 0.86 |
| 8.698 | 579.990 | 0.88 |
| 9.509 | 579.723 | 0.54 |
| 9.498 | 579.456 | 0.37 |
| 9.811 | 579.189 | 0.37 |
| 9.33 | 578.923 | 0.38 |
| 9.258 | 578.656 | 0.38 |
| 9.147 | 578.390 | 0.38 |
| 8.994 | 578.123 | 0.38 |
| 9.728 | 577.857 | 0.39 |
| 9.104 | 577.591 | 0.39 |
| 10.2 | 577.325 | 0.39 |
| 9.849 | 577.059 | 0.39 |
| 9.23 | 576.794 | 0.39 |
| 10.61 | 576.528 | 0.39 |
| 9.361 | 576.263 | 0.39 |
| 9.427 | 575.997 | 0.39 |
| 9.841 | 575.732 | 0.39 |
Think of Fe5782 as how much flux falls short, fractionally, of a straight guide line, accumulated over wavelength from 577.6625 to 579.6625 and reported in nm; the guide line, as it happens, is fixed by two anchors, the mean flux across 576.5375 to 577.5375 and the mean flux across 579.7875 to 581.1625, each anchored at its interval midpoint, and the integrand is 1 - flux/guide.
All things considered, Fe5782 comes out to 0.08 nm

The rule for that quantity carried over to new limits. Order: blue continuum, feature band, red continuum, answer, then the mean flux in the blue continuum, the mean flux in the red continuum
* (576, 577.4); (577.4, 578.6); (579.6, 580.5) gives 0.049 nm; 9.8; 9.52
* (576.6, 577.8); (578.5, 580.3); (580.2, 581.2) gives 0.096 nm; 9.66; 10.1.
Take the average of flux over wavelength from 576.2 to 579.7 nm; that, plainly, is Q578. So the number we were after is 9.55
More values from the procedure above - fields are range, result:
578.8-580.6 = 9.62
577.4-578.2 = 9.36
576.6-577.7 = 9.66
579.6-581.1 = 9.72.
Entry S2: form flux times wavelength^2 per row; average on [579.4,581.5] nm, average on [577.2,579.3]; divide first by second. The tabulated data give 1.03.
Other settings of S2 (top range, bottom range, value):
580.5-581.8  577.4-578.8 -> 1.08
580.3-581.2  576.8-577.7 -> 1.06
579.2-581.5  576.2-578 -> 1.00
